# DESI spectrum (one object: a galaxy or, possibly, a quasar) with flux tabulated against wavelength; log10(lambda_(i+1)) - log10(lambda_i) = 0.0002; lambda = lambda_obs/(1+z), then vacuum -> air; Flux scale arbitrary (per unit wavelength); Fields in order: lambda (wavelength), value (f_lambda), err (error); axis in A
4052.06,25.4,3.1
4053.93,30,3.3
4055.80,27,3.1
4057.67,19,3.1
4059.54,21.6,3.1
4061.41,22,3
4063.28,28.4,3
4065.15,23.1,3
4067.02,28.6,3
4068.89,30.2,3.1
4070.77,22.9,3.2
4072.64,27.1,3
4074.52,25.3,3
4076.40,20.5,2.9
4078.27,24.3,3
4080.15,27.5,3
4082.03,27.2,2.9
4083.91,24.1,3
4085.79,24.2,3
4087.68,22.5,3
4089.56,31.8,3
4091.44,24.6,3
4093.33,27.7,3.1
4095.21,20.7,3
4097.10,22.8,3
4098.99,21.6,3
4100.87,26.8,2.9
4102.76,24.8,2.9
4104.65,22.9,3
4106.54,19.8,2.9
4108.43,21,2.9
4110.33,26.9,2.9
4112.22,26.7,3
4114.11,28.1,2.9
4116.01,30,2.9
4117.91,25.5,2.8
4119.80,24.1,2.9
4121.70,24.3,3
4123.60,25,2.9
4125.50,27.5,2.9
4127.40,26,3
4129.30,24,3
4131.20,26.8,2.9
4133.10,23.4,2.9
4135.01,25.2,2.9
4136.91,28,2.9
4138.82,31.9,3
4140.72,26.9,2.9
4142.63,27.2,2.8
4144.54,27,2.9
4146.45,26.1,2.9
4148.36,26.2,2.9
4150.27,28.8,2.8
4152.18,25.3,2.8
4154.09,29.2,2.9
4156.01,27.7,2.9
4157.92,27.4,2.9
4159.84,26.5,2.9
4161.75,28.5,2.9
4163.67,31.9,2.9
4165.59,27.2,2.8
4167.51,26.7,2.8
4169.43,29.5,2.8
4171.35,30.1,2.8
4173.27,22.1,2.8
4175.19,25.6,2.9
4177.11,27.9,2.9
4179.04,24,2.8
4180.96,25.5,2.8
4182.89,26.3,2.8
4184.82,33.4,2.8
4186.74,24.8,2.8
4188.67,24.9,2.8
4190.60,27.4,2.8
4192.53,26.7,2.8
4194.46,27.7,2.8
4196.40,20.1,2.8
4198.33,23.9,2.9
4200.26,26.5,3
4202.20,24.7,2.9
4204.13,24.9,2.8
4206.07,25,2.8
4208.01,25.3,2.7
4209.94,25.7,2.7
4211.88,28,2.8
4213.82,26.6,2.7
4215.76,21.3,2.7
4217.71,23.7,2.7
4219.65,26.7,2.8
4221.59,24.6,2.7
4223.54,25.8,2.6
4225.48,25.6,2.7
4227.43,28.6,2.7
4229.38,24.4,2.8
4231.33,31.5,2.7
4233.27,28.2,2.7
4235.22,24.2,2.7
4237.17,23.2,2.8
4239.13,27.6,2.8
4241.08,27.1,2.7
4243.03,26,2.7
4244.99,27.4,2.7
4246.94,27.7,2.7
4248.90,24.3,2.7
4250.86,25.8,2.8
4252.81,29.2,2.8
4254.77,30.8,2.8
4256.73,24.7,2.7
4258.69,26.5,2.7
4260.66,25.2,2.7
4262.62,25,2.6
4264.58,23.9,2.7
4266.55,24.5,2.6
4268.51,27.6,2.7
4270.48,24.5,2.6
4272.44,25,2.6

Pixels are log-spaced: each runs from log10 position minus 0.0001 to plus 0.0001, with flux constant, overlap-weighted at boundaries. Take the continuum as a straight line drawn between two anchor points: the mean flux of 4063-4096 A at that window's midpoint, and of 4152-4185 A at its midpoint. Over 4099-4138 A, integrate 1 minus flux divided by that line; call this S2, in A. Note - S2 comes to 1.6 A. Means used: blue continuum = 25.6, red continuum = 27.4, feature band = 25.3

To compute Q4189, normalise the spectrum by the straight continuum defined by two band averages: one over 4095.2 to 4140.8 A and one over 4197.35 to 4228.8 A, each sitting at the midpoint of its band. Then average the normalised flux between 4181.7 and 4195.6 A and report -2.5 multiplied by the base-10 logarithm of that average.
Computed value -0.07 mag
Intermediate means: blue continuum 25.3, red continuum 25.4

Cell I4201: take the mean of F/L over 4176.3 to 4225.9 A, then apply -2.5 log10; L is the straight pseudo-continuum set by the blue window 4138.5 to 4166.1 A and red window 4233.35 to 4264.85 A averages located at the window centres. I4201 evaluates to 0.06 mag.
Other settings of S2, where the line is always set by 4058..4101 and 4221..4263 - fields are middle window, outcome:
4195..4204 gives 0.7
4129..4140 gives -0.5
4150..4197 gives -2.1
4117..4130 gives 0.1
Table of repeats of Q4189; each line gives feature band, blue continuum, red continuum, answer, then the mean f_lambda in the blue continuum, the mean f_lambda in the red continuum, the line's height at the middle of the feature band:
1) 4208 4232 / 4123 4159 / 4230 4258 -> 0.040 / 26.8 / 26.9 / 26.9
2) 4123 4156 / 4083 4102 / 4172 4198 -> -0.062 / 24.7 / 25.9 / 25.3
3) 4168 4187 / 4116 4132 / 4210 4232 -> -0.048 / 25.7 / 26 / 25.8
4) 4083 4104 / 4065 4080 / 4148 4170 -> 0.060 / 25.5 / 27.9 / 26.1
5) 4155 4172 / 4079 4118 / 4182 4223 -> -0.118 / 25.1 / 25.6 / 25.4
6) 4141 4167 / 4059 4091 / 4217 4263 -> -0.068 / 25.4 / 26.4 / 25.9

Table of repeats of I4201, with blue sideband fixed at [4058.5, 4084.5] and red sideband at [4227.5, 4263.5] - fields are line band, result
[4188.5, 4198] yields 0.04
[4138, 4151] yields -0.08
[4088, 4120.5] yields 0.02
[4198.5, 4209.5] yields 0.05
